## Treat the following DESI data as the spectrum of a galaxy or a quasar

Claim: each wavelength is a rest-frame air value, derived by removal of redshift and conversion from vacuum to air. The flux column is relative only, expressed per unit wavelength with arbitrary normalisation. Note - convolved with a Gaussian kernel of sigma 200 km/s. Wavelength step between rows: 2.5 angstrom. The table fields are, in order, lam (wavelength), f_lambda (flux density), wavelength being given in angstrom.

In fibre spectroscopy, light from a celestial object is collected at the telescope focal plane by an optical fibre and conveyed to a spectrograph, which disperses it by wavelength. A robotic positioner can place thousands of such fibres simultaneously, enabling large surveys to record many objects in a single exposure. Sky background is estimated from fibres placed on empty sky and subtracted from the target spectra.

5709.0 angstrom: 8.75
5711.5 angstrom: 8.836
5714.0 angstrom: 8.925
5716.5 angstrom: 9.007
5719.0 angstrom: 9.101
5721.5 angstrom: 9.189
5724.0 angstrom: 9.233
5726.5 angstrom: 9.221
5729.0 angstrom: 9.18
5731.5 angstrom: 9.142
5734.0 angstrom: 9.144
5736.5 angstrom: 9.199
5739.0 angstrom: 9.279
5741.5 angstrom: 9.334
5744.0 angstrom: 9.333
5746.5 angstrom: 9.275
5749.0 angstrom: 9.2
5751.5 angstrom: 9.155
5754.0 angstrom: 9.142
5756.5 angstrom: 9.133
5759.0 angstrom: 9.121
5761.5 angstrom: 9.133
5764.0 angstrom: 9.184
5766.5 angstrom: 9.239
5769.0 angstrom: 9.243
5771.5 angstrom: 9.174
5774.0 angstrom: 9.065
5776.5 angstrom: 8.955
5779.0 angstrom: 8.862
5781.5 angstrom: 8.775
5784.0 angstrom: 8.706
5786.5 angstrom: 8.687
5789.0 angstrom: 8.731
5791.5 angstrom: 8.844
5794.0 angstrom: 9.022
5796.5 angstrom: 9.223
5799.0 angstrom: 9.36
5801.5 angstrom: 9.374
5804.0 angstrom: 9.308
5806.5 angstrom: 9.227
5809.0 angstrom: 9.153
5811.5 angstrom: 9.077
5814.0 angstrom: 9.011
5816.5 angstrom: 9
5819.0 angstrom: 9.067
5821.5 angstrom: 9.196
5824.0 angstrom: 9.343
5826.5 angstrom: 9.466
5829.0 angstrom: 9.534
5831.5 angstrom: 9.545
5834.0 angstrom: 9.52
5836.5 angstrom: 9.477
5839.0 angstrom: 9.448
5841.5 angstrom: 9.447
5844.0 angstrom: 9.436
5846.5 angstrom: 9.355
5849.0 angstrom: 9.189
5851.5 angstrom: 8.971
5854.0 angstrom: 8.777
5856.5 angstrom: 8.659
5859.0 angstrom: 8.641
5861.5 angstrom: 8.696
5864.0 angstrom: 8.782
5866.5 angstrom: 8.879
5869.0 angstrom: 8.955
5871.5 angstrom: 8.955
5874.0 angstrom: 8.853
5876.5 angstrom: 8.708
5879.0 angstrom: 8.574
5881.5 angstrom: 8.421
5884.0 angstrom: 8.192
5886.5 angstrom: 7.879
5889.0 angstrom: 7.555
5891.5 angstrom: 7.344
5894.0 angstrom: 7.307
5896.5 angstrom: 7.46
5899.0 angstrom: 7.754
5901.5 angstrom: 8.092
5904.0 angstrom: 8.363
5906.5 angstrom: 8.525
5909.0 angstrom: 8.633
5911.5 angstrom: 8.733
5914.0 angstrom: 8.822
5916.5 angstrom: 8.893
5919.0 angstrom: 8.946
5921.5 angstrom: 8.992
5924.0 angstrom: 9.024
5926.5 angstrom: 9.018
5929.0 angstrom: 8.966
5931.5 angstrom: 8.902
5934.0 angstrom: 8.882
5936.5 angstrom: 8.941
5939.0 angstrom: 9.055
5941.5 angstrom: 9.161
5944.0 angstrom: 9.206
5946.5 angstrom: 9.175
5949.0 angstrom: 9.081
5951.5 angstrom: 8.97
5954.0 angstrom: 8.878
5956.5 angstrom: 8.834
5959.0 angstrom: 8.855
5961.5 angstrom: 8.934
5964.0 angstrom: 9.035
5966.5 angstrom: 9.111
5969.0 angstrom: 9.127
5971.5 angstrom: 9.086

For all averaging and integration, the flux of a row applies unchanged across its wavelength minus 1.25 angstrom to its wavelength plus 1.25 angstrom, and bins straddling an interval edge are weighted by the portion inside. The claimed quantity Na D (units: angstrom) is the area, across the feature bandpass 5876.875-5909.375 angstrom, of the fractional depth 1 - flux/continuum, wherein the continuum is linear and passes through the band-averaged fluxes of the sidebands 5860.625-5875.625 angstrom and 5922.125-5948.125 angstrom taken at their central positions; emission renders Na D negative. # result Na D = 3.32 angstrom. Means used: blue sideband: 8.85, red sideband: 9.03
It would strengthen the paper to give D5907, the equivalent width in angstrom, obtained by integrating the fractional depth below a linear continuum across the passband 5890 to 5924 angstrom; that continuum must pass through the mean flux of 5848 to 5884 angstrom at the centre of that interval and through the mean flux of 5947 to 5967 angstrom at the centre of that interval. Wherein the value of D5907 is 2.1 angstrom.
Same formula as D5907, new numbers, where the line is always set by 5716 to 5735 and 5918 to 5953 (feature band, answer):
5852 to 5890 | 2.0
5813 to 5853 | -1.0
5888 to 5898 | 1.8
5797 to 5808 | -0.2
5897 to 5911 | 1.2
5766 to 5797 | 0.6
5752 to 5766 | 0.0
